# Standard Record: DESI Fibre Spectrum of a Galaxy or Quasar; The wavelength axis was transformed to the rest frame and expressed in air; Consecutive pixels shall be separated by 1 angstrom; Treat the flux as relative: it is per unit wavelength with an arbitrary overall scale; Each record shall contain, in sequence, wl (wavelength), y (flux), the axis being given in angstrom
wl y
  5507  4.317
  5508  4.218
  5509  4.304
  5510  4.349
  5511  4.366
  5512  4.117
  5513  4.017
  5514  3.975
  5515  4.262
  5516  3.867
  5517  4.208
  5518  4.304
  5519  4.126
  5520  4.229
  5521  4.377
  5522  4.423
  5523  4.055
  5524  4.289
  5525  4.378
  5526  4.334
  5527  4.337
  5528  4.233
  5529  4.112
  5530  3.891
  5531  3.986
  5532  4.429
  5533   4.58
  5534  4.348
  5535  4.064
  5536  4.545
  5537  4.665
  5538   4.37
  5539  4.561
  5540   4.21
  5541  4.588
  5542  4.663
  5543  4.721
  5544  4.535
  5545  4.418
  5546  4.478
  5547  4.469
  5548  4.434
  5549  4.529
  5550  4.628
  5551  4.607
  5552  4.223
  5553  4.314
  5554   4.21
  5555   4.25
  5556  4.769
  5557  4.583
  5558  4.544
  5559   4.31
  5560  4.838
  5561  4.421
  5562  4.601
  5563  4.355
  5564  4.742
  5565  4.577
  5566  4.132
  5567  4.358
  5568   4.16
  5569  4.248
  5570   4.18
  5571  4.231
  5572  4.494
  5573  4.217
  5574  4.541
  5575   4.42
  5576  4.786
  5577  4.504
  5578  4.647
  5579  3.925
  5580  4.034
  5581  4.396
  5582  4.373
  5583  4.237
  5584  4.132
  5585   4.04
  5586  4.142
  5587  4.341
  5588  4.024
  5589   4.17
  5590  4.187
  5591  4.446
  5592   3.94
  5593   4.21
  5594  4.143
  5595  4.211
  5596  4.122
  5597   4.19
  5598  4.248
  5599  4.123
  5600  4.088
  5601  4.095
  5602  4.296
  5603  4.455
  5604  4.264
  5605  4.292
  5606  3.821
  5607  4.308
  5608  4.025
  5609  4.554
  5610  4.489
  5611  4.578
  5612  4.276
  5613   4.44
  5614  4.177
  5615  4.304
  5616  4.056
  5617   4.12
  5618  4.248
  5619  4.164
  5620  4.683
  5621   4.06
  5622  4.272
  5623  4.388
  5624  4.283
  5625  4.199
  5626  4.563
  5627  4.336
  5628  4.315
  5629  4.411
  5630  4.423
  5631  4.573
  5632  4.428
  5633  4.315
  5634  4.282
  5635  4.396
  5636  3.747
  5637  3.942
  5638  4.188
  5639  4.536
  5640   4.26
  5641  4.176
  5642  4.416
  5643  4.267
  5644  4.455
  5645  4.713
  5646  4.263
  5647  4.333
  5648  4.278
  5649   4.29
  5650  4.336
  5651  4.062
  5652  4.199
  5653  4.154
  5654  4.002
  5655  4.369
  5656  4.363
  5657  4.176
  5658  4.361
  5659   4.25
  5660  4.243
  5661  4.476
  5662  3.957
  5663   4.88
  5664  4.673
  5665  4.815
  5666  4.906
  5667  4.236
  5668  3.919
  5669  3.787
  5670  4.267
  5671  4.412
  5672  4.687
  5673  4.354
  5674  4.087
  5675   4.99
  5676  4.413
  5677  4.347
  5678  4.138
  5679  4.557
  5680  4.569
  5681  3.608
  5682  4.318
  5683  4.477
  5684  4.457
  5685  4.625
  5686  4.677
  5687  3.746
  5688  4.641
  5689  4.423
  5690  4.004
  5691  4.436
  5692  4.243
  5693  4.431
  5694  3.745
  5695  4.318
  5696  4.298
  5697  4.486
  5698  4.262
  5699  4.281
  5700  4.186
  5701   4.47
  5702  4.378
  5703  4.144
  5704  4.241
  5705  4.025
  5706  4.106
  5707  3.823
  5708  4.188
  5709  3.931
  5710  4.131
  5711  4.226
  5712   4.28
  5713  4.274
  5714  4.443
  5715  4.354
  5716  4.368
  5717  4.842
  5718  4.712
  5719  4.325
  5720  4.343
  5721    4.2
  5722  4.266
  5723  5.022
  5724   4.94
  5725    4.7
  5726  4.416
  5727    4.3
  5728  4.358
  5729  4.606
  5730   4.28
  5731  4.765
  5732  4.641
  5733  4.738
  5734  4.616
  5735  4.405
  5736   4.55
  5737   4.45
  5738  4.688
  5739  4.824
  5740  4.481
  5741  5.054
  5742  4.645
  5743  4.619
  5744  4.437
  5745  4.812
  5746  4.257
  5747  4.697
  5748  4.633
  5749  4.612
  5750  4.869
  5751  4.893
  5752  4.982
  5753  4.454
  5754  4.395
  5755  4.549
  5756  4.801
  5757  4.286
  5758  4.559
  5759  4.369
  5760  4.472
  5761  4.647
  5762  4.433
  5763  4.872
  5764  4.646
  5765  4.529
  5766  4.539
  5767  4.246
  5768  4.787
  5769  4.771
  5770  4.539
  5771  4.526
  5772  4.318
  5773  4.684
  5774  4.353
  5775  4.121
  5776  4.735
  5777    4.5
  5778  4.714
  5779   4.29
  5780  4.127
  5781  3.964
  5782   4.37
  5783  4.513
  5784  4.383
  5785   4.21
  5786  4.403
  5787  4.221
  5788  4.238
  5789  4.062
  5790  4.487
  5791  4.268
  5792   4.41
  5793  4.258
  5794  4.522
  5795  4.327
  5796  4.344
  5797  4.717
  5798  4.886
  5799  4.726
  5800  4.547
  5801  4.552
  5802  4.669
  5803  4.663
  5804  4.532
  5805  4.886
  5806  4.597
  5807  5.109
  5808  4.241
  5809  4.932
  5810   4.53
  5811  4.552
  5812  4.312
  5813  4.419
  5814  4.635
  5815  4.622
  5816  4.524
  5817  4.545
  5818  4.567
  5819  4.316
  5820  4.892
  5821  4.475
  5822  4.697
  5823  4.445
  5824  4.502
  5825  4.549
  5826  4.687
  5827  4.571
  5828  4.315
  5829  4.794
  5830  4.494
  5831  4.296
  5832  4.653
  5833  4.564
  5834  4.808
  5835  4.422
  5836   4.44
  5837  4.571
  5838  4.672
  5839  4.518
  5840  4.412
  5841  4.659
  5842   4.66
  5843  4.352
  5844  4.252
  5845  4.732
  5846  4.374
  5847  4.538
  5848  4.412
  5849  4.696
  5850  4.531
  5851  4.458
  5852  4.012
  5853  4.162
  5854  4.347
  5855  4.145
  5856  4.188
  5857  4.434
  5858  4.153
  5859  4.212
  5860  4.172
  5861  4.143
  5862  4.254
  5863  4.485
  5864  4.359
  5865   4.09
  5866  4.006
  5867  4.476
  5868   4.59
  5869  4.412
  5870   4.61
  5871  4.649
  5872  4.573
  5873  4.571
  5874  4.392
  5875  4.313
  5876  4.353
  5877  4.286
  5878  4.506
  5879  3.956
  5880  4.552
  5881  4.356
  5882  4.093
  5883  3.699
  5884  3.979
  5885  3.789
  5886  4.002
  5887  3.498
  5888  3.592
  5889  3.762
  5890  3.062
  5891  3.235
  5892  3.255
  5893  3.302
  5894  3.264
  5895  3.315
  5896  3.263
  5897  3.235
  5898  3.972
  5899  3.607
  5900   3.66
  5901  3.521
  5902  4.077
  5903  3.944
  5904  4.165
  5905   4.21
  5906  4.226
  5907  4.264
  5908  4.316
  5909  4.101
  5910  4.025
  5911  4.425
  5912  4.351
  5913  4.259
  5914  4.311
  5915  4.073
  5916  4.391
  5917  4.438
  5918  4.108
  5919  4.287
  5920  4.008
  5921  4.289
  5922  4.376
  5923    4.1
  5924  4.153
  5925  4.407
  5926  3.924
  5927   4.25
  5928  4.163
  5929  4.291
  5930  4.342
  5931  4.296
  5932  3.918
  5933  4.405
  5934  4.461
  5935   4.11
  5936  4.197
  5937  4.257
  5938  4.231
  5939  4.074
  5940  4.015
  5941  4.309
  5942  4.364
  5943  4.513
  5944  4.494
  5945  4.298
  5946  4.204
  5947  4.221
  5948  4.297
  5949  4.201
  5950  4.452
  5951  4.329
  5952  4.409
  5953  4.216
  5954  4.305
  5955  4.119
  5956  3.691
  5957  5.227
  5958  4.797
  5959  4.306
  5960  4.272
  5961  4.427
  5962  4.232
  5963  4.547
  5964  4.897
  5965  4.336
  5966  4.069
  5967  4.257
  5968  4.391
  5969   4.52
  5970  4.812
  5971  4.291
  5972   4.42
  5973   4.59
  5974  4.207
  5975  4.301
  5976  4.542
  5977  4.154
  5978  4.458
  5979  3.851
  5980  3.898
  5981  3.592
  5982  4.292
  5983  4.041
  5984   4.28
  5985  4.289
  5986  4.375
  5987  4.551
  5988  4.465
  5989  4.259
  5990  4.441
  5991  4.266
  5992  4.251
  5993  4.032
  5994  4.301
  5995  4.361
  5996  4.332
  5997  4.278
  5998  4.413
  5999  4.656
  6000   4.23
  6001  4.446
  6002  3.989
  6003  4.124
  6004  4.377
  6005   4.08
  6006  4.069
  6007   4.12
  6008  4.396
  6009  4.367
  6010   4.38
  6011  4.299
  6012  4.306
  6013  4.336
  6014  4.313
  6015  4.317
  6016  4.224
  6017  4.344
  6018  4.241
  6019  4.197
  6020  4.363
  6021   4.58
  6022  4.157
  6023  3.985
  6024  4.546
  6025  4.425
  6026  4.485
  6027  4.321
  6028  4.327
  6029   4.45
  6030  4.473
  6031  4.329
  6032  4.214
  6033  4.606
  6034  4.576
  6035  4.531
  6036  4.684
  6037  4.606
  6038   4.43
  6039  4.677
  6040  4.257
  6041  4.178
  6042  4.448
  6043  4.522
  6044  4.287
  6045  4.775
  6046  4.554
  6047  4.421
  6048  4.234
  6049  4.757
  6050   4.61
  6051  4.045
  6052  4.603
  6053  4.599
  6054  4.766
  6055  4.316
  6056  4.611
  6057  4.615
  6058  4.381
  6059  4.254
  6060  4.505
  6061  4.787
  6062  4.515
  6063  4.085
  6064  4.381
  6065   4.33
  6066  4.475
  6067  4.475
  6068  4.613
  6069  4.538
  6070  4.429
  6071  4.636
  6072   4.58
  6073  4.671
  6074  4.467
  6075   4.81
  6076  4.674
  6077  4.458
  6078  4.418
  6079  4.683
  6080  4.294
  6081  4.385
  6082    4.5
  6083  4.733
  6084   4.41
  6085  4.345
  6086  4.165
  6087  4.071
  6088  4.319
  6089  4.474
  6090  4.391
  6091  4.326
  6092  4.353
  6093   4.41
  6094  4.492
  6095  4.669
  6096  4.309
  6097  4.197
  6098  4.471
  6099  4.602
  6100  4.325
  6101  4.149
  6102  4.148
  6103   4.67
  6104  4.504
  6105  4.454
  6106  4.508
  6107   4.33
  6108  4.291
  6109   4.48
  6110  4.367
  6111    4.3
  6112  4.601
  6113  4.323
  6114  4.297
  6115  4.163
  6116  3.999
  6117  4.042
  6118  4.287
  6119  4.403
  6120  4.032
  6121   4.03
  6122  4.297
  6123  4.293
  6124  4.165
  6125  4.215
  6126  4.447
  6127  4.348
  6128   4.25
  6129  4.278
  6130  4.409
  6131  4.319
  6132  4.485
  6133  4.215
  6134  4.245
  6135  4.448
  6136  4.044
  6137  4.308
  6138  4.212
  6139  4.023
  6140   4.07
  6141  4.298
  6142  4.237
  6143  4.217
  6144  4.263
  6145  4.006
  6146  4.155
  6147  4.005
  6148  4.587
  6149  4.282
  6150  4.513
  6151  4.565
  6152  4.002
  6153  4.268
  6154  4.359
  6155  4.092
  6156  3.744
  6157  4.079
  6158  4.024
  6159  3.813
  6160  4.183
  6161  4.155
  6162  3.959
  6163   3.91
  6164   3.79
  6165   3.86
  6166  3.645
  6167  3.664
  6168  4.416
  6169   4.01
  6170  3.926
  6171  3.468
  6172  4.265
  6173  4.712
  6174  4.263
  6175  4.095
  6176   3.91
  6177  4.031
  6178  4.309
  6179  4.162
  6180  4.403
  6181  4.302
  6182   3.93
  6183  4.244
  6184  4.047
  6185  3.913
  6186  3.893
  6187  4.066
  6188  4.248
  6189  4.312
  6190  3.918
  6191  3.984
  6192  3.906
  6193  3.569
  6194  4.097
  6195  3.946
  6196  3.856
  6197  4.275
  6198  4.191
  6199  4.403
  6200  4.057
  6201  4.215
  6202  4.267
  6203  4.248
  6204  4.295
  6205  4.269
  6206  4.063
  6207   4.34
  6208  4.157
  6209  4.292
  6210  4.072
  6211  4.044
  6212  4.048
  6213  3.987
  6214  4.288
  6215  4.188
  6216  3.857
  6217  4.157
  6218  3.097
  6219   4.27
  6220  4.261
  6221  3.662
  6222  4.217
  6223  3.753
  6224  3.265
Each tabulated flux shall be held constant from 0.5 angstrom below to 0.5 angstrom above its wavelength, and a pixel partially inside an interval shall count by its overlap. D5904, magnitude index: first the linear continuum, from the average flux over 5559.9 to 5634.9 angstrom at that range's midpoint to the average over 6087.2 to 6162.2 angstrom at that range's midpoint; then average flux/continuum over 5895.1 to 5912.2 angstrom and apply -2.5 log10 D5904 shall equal 0.09 mag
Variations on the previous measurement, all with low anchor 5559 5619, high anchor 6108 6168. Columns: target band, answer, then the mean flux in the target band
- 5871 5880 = -0.040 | 4.39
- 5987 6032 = -0.025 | 4.31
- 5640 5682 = -0.015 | 4.34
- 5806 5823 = -0.082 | 4.58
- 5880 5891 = 0.120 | 3.79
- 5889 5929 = 0.072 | 3.96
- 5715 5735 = -0.069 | 4.54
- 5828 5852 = -0.069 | 4.52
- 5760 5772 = -0.079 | 4.58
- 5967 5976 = -0.054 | 4.44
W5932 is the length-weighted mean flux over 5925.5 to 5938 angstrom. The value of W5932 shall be 4.22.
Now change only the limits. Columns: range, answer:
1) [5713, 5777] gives 4.57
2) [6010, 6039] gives 4.39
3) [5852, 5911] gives 4.04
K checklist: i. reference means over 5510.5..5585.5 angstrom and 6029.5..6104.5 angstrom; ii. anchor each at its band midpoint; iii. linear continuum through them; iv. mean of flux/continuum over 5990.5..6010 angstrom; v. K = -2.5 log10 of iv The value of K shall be 0.044 mag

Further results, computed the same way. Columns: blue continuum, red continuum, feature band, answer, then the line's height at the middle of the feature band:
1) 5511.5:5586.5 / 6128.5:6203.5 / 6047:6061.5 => -0.084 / 4.17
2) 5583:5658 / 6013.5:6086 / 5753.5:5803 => -0.034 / 4.33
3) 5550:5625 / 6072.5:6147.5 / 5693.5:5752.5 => -0.035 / 4.31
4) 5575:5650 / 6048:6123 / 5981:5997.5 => 0.027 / 4.39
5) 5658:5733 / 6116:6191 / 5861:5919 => 0.059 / 4.27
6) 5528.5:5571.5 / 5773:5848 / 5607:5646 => 0.031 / 4.44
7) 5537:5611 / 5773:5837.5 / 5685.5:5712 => 0.052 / 4.43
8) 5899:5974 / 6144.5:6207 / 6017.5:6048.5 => -0.054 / 4.2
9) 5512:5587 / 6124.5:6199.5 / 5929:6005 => -0.026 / 4.2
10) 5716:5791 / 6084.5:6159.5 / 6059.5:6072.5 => -0.043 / 4.32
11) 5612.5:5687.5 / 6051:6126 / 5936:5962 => 0.016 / 4.38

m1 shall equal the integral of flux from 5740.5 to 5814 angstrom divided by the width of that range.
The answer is 4.53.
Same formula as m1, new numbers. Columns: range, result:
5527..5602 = 4.34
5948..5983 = 4.33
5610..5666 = 4.32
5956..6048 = 4.35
